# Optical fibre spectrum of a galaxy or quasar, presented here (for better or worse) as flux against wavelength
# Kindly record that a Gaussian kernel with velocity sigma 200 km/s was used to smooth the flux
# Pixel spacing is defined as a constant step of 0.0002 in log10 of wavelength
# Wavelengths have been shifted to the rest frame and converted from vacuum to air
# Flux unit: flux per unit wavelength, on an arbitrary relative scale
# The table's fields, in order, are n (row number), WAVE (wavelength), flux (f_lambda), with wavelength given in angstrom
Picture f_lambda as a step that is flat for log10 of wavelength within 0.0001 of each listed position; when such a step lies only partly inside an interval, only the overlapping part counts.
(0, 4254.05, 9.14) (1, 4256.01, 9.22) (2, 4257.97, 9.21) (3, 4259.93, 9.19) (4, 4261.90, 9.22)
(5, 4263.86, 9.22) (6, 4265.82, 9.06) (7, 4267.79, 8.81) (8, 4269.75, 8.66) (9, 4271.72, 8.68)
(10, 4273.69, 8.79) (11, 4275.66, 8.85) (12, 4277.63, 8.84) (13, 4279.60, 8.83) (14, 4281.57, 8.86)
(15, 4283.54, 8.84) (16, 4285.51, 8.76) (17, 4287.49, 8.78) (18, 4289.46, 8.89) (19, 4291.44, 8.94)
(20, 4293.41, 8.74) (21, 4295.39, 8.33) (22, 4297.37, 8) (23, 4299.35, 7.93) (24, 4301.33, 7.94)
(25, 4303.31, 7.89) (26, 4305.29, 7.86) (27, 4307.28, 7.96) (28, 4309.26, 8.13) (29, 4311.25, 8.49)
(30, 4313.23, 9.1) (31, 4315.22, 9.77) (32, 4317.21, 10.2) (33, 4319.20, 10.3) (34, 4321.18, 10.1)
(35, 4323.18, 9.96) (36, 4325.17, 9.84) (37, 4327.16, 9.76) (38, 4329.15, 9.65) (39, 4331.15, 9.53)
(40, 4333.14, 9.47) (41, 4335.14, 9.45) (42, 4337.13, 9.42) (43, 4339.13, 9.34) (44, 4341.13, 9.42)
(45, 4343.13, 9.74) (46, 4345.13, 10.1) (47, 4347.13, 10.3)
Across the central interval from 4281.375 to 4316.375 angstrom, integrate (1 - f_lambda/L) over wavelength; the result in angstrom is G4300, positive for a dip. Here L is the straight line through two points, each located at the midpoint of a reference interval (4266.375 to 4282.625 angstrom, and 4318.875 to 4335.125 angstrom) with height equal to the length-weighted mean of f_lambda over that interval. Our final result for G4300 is 2.79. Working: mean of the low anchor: 8.8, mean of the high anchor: 9.78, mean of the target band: 8.51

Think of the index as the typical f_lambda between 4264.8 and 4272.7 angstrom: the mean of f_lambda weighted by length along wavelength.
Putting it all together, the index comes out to 8.81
